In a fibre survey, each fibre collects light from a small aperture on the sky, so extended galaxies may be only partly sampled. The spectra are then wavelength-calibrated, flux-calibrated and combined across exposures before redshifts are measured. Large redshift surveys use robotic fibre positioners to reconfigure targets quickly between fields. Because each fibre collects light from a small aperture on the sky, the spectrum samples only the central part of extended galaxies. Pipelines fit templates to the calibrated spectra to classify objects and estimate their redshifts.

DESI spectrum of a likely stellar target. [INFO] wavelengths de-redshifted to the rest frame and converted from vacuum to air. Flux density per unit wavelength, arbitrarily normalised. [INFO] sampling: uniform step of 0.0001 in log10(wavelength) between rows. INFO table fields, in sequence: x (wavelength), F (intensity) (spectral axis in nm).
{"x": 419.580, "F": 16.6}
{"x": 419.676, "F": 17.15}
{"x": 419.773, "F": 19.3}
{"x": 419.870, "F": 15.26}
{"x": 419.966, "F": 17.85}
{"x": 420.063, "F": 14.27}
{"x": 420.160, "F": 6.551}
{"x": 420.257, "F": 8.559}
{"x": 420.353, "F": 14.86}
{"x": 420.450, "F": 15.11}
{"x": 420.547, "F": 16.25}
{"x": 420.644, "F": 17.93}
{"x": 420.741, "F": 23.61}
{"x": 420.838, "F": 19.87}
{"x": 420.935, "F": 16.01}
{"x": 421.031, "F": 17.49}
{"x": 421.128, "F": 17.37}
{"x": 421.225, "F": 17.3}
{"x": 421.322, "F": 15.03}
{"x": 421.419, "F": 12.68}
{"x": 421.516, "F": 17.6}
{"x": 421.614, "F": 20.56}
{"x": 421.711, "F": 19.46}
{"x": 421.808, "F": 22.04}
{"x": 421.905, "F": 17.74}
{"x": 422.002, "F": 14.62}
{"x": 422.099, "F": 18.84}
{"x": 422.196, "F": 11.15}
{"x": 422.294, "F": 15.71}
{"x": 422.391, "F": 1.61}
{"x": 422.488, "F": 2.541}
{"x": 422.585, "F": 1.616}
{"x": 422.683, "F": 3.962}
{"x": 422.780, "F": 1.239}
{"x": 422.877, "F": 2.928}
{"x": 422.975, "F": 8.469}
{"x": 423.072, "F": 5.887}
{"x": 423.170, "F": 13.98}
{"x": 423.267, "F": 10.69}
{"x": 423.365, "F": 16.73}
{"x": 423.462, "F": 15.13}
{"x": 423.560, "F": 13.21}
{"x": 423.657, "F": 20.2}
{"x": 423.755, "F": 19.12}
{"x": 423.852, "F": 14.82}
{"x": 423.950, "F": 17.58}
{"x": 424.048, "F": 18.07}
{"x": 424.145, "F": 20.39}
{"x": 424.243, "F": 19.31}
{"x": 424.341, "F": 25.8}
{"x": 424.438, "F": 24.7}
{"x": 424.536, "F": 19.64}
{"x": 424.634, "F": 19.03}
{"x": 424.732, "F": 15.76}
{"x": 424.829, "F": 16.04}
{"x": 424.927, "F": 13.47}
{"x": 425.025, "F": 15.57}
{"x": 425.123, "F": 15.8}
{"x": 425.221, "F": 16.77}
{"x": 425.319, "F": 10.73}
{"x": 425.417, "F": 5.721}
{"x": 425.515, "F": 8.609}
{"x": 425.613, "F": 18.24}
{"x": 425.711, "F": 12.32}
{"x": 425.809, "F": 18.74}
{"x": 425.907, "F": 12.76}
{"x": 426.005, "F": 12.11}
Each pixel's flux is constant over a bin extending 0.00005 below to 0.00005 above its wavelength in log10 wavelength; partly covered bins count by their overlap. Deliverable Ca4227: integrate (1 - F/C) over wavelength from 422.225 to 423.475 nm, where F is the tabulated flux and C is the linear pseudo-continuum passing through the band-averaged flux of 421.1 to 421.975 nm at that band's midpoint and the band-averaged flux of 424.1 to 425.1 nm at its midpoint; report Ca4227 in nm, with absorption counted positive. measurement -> 0.73 nm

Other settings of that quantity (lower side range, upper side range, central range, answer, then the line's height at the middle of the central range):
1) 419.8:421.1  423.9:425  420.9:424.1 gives 0.73 nm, 17.4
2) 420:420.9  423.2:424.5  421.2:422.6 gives 0.19 nm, 16.5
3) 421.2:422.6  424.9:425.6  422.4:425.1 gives -0.12 nm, 13.3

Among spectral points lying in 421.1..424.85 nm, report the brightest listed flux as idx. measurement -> 25.8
